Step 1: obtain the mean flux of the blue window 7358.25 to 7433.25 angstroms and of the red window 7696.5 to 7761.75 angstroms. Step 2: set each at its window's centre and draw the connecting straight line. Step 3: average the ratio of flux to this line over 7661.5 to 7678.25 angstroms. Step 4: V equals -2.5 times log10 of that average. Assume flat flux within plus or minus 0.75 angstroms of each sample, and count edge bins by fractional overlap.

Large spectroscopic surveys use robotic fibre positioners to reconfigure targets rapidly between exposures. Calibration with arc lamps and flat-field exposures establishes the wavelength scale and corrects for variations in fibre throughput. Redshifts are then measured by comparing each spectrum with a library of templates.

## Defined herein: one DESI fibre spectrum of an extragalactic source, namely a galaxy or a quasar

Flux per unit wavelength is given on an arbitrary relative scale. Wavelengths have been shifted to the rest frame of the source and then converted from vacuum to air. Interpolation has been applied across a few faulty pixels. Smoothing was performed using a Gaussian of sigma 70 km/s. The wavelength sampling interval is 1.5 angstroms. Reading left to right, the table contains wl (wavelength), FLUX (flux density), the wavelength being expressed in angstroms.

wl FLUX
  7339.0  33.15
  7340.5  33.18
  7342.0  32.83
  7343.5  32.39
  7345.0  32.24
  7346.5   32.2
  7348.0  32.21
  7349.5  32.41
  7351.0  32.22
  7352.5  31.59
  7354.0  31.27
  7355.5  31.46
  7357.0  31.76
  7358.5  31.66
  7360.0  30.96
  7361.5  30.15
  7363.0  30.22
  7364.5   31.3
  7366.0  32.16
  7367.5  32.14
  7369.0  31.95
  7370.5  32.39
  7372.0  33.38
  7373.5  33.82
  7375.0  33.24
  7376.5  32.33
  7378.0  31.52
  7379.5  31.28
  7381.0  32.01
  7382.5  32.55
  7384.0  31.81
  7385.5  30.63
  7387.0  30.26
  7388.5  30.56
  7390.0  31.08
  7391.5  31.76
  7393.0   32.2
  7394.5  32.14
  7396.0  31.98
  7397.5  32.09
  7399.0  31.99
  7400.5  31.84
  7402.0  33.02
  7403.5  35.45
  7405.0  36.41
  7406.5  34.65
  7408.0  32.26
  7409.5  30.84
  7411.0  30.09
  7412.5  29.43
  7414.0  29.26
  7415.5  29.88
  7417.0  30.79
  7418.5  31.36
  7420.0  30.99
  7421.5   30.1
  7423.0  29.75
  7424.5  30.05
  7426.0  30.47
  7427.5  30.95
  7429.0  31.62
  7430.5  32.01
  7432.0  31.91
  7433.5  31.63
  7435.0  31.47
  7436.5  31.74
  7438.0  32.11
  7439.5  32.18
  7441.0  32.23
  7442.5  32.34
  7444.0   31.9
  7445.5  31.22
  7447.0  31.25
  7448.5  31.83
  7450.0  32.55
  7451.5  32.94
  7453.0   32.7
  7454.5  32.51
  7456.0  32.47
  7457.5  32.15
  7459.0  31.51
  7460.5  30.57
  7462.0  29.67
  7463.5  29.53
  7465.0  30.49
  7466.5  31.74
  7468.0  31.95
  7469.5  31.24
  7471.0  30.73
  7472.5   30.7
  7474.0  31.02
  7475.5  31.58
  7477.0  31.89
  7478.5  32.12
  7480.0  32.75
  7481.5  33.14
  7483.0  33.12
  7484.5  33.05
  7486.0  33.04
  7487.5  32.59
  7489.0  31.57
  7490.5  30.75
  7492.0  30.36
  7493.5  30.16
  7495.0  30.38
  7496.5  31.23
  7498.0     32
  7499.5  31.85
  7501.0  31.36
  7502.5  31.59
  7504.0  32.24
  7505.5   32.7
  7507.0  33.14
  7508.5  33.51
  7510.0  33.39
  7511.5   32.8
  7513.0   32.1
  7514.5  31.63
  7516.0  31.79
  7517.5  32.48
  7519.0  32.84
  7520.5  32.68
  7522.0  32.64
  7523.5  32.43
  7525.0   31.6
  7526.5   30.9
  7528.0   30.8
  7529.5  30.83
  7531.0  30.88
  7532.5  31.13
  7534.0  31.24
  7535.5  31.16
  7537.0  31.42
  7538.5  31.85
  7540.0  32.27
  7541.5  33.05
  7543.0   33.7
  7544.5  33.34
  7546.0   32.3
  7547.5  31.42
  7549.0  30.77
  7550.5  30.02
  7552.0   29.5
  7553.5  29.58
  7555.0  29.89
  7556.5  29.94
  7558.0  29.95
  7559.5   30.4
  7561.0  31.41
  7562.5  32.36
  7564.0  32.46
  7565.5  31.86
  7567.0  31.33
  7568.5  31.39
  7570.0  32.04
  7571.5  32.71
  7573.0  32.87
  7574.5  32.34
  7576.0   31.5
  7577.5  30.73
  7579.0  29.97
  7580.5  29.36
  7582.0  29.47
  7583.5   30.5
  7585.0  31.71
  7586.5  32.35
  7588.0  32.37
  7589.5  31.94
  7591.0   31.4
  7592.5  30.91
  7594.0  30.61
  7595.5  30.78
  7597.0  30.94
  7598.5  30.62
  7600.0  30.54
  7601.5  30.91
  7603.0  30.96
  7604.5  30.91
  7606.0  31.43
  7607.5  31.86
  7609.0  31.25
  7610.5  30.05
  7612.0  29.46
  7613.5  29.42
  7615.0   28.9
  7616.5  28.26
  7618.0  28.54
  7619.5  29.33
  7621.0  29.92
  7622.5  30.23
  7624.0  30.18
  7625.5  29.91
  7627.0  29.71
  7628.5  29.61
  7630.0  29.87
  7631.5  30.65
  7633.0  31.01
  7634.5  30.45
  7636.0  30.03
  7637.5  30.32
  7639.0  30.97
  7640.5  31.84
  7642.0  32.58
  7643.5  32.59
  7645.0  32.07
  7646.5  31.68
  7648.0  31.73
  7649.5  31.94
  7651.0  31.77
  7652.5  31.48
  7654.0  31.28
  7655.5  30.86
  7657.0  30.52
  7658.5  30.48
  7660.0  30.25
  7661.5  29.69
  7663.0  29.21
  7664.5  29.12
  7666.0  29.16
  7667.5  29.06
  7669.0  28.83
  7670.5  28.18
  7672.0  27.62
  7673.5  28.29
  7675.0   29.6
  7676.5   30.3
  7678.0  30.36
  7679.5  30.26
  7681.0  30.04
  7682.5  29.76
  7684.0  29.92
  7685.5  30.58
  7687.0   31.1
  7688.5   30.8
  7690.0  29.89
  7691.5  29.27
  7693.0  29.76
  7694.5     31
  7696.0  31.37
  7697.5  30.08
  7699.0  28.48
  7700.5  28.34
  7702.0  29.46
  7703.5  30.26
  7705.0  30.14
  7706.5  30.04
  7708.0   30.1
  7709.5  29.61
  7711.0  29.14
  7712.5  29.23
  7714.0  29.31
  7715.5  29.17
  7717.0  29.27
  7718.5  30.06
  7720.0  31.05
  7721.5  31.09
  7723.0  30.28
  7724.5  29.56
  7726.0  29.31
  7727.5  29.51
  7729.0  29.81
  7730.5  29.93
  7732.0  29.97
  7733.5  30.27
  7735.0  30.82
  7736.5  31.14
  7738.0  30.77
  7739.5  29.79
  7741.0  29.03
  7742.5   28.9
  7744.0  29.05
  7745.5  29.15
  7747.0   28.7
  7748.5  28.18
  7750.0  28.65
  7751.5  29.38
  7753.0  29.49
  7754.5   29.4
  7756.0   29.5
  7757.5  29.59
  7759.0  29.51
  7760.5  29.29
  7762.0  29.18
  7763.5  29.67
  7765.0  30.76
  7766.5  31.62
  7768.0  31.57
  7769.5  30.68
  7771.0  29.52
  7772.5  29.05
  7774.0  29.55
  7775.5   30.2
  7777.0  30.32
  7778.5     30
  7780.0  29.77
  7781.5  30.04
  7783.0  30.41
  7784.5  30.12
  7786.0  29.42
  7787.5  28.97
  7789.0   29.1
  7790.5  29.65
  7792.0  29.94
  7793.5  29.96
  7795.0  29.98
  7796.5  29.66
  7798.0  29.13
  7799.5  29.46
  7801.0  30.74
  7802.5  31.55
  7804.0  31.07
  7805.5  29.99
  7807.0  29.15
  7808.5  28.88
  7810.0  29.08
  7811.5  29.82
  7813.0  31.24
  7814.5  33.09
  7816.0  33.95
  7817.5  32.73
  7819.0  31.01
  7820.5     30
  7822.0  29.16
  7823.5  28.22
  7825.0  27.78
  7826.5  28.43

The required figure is 0.03 mag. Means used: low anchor 31.7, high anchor 29.6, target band 29.1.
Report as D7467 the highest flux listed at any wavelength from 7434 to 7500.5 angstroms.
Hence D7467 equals 33.14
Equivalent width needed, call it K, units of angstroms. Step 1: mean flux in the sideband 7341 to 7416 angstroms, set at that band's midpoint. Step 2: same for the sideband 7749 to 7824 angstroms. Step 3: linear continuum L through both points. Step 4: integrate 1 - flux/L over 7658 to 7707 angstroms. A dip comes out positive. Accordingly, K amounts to 1.3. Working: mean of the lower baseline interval 31.9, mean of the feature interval 29.7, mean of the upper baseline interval 30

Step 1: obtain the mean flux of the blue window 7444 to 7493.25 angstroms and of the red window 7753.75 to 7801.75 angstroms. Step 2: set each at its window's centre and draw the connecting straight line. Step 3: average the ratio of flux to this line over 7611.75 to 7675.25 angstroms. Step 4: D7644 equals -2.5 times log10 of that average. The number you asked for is 0.02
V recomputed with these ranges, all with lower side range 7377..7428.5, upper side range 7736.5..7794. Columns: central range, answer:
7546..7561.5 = 0.01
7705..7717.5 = 0.02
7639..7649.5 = -0.06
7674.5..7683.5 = 0.00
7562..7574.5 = -0.05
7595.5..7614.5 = -0.01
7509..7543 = -0.04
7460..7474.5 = 0.02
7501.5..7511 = -0.06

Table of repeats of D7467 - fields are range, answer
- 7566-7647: 32.87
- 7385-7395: 32.2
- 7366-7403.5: 35.45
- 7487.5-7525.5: 33.51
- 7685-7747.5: 31.37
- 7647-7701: 31.94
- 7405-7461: 36.41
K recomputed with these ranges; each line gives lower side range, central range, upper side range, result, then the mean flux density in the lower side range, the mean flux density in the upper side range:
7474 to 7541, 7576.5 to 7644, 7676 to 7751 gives 0.71 angstroms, 31.9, 29.8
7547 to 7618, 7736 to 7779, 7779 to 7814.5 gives 0.58 angstroms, 30.9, 29.9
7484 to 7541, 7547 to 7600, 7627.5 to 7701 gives 0.28 angstroms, 31.9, 30.3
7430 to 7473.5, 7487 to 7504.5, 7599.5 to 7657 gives 0.04 angstroms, 31.6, 30.6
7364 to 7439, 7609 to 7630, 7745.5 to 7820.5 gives 0.81 angstroms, 31.7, 30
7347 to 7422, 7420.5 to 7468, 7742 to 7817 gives 0.04 angstroms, 31.8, 29.9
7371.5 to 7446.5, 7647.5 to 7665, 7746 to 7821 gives -0.05 angstroms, 31.7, 30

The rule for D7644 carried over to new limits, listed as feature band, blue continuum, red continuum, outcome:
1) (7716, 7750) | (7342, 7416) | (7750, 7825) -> 0.019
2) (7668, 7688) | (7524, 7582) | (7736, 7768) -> 0.022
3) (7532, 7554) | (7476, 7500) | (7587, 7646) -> -0.007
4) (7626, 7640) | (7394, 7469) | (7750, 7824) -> 0.015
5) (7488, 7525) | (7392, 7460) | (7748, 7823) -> -0.020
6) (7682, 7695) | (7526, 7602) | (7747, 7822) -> 0.012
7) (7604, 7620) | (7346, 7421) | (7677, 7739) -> 0.022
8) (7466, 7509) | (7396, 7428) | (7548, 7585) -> -0.020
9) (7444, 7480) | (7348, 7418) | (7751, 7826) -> -0.002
